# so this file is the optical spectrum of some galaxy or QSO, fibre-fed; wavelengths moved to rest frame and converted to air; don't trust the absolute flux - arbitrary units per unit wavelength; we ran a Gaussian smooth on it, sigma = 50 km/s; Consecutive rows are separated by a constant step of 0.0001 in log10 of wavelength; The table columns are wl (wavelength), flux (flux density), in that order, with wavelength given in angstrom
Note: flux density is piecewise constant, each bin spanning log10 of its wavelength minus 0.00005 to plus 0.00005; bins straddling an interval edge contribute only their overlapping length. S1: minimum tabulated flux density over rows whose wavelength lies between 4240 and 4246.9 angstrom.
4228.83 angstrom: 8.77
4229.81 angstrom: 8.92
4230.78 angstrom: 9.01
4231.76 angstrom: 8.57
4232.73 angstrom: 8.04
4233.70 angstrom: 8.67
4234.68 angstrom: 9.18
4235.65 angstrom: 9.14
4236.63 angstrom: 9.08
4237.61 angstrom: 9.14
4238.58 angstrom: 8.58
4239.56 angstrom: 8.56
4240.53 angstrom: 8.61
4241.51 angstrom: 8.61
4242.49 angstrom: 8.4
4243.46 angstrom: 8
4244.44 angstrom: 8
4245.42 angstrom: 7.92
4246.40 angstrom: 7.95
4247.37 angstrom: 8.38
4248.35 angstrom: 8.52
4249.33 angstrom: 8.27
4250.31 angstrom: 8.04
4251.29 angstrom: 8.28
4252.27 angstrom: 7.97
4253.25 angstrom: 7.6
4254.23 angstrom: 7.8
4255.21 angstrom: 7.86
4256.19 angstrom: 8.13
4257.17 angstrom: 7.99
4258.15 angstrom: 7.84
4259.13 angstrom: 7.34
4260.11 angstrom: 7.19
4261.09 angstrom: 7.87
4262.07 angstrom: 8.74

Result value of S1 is 7.92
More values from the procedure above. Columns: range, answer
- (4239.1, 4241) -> 8.56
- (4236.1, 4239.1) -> 8.58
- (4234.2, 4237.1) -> 9.08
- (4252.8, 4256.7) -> 7.6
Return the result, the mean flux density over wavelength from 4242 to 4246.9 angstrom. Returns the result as 8.06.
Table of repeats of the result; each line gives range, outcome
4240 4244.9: 8.33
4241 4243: 8.5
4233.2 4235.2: 8.94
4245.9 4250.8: 8.23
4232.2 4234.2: 8.38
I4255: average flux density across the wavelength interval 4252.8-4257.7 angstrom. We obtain 7.88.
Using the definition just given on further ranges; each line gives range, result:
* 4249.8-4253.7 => 7.97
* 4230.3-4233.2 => 8.54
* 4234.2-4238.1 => 9.14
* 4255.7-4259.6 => 7.83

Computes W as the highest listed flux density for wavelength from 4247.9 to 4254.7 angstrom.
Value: 8.52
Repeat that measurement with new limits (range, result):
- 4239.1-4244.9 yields 8.61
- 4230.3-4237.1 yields 9.18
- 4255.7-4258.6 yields 8.13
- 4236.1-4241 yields 9.14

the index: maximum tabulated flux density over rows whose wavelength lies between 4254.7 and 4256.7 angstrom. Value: 8.13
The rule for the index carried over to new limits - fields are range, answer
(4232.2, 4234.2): 8.67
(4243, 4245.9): 8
